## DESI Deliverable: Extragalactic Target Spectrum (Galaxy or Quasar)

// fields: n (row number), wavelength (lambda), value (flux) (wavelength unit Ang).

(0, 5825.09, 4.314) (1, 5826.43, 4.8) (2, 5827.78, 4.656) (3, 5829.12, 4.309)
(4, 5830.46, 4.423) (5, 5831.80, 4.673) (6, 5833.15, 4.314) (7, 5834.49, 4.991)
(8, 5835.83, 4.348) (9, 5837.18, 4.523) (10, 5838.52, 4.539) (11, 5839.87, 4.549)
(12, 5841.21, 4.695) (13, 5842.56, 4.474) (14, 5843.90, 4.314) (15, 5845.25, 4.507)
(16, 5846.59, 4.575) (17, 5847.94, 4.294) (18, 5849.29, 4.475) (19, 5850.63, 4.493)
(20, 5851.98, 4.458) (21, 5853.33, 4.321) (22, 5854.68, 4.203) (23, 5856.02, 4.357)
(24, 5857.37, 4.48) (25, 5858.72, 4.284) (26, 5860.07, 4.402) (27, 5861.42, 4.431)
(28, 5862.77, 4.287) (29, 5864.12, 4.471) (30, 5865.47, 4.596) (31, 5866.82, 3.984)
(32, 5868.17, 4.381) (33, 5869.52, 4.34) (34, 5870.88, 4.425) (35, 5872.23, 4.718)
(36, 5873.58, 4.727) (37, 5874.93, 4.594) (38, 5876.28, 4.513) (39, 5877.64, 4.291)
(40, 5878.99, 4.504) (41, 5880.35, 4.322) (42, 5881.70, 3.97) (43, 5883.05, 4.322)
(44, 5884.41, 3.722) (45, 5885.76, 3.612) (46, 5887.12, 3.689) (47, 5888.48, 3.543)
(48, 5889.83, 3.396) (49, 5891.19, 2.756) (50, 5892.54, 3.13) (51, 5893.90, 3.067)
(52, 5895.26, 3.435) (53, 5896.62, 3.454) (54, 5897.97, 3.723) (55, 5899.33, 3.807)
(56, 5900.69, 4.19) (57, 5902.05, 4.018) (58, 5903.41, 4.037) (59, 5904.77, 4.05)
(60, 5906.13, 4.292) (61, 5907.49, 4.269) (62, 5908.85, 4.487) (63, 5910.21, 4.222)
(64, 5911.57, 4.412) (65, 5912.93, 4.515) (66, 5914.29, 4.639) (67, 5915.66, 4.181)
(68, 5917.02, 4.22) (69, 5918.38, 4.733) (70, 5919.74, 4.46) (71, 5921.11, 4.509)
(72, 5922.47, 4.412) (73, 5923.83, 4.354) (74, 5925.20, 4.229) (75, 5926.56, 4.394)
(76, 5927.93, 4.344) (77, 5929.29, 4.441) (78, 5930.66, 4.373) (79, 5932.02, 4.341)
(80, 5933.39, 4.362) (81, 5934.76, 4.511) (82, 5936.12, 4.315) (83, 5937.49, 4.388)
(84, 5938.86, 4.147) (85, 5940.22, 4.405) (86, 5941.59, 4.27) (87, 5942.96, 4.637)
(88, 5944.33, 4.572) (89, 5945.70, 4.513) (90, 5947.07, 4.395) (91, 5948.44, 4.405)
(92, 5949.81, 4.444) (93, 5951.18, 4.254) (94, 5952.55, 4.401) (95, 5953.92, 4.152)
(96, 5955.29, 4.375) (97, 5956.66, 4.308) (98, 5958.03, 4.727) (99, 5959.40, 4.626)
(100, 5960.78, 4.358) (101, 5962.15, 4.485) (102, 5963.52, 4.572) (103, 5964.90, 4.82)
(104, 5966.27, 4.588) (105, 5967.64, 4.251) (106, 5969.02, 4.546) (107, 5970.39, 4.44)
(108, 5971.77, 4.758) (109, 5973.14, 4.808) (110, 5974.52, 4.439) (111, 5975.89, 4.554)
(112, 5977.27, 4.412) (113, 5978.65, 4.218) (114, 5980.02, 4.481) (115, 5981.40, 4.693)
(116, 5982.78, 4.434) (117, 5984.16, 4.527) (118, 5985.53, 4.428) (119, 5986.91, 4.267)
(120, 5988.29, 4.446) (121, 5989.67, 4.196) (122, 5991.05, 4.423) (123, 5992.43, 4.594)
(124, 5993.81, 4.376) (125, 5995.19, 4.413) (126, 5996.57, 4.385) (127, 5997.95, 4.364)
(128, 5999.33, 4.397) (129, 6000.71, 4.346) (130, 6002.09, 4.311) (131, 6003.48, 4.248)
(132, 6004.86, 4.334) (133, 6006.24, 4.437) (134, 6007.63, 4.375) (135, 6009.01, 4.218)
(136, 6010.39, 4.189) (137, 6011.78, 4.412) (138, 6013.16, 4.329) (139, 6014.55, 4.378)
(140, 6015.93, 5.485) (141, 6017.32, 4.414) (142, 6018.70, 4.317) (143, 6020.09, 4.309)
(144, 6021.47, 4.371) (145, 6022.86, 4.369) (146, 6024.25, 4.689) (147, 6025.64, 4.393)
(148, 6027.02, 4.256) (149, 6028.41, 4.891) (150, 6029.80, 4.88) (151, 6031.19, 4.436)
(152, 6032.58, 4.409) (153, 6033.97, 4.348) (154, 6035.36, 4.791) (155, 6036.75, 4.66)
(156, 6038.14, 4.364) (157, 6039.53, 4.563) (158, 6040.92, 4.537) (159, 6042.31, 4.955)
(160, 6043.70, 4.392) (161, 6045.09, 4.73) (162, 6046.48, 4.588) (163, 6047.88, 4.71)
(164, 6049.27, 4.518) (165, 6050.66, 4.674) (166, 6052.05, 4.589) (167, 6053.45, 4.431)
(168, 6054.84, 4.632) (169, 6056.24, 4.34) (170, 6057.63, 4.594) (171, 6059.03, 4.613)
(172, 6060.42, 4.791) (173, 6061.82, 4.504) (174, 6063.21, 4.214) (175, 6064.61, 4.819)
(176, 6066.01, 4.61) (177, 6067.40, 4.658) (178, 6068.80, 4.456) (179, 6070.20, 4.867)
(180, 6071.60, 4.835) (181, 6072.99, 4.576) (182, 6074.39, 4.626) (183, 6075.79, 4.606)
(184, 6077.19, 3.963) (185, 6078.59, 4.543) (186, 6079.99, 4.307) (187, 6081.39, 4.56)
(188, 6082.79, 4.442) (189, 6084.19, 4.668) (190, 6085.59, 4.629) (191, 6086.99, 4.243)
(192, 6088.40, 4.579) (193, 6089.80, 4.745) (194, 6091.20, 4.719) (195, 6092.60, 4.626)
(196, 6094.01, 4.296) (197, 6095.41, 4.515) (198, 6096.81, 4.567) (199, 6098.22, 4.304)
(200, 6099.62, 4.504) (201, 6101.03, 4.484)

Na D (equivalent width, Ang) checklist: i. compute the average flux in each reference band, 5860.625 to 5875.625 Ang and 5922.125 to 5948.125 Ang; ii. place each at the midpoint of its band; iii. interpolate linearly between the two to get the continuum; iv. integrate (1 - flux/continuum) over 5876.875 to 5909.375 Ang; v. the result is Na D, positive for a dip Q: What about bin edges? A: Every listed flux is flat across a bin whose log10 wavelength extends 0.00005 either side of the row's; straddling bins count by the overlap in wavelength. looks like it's 4.3 Ang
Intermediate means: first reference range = 4.45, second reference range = 4.39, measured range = 3.83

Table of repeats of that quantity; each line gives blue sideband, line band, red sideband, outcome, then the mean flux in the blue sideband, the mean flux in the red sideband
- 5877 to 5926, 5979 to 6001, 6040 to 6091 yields -0.5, 4.03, 4.57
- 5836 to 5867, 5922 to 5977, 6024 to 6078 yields 0.7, 4.43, 4.58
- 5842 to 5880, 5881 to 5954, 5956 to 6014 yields 4.7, 4.42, 4.44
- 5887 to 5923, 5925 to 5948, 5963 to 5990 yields -1.0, 3.99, 4.5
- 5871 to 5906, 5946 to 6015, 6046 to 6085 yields -2.9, 3.92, 4.56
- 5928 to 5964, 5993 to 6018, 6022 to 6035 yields 0.4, 4.41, 4.52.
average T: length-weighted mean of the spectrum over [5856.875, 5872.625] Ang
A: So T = 4.39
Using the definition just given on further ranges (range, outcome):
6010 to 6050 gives 4.54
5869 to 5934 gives 4.14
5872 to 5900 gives 3.86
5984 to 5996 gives 4.4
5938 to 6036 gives 4.45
